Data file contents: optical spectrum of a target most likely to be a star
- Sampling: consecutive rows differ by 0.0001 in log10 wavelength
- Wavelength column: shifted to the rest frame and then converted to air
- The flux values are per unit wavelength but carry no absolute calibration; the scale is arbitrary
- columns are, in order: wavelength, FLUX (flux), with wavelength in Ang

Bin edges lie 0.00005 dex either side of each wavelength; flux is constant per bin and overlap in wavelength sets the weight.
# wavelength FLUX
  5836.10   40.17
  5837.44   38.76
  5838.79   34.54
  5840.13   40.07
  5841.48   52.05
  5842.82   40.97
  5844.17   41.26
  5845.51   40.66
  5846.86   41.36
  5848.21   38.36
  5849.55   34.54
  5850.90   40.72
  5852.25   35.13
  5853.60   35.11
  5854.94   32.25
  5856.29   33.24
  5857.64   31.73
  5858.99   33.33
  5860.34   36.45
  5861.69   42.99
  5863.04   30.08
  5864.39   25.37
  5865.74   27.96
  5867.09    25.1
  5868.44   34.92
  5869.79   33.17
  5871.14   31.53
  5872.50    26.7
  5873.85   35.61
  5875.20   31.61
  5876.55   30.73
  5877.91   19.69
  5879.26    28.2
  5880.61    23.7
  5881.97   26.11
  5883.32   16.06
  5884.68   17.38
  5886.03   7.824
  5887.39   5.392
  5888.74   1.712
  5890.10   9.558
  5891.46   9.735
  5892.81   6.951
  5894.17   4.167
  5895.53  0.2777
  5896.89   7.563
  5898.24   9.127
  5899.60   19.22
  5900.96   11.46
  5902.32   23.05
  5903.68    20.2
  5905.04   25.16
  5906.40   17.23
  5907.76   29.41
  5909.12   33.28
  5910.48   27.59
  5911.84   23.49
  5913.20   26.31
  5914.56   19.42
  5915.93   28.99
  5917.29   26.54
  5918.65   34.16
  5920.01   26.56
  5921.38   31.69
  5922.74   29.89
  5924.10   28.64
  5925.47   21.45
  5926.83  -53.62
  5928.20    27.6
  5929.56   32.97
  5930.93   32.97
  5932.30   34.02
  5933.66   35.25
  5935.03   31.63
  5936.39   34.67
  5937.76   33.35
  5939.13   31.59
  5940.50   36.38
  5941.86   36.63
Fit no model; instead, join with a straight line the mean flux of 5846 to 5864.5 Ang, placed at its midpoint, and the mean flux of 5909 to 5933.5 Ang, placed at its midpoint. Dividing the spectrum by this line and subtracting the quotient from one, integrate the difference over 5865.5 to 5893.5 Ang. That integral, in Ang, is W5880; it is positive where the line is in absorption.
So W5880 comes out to 9.2 Ang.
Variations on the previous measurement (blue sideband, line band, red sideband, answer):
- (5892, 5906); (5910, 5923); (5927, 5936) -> -4.2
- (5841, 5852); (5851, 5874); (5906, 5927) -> 2.8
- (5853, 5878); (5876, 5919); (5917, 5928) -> 9.1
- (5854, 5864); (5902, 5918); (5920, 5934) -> -0.1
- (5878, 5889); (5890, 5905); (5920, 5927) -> 4.7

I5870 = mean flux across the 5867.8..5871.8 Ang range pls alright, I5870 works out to 33.2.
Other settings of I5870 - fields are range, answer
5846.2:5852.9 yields 38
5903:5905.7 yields 22.7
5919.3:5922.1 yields 29.2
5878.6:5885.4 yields 22.2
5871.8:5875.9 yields 31.3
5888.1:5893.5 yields 7.02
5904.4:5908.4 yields 23.9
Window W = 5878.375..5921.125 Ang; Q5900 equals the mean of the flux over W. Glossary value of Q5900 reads 18.4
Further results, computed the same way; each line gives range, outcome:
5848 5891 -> 27.3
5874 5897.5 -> 15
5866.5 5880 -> 29.7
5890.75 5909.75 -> 15.4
